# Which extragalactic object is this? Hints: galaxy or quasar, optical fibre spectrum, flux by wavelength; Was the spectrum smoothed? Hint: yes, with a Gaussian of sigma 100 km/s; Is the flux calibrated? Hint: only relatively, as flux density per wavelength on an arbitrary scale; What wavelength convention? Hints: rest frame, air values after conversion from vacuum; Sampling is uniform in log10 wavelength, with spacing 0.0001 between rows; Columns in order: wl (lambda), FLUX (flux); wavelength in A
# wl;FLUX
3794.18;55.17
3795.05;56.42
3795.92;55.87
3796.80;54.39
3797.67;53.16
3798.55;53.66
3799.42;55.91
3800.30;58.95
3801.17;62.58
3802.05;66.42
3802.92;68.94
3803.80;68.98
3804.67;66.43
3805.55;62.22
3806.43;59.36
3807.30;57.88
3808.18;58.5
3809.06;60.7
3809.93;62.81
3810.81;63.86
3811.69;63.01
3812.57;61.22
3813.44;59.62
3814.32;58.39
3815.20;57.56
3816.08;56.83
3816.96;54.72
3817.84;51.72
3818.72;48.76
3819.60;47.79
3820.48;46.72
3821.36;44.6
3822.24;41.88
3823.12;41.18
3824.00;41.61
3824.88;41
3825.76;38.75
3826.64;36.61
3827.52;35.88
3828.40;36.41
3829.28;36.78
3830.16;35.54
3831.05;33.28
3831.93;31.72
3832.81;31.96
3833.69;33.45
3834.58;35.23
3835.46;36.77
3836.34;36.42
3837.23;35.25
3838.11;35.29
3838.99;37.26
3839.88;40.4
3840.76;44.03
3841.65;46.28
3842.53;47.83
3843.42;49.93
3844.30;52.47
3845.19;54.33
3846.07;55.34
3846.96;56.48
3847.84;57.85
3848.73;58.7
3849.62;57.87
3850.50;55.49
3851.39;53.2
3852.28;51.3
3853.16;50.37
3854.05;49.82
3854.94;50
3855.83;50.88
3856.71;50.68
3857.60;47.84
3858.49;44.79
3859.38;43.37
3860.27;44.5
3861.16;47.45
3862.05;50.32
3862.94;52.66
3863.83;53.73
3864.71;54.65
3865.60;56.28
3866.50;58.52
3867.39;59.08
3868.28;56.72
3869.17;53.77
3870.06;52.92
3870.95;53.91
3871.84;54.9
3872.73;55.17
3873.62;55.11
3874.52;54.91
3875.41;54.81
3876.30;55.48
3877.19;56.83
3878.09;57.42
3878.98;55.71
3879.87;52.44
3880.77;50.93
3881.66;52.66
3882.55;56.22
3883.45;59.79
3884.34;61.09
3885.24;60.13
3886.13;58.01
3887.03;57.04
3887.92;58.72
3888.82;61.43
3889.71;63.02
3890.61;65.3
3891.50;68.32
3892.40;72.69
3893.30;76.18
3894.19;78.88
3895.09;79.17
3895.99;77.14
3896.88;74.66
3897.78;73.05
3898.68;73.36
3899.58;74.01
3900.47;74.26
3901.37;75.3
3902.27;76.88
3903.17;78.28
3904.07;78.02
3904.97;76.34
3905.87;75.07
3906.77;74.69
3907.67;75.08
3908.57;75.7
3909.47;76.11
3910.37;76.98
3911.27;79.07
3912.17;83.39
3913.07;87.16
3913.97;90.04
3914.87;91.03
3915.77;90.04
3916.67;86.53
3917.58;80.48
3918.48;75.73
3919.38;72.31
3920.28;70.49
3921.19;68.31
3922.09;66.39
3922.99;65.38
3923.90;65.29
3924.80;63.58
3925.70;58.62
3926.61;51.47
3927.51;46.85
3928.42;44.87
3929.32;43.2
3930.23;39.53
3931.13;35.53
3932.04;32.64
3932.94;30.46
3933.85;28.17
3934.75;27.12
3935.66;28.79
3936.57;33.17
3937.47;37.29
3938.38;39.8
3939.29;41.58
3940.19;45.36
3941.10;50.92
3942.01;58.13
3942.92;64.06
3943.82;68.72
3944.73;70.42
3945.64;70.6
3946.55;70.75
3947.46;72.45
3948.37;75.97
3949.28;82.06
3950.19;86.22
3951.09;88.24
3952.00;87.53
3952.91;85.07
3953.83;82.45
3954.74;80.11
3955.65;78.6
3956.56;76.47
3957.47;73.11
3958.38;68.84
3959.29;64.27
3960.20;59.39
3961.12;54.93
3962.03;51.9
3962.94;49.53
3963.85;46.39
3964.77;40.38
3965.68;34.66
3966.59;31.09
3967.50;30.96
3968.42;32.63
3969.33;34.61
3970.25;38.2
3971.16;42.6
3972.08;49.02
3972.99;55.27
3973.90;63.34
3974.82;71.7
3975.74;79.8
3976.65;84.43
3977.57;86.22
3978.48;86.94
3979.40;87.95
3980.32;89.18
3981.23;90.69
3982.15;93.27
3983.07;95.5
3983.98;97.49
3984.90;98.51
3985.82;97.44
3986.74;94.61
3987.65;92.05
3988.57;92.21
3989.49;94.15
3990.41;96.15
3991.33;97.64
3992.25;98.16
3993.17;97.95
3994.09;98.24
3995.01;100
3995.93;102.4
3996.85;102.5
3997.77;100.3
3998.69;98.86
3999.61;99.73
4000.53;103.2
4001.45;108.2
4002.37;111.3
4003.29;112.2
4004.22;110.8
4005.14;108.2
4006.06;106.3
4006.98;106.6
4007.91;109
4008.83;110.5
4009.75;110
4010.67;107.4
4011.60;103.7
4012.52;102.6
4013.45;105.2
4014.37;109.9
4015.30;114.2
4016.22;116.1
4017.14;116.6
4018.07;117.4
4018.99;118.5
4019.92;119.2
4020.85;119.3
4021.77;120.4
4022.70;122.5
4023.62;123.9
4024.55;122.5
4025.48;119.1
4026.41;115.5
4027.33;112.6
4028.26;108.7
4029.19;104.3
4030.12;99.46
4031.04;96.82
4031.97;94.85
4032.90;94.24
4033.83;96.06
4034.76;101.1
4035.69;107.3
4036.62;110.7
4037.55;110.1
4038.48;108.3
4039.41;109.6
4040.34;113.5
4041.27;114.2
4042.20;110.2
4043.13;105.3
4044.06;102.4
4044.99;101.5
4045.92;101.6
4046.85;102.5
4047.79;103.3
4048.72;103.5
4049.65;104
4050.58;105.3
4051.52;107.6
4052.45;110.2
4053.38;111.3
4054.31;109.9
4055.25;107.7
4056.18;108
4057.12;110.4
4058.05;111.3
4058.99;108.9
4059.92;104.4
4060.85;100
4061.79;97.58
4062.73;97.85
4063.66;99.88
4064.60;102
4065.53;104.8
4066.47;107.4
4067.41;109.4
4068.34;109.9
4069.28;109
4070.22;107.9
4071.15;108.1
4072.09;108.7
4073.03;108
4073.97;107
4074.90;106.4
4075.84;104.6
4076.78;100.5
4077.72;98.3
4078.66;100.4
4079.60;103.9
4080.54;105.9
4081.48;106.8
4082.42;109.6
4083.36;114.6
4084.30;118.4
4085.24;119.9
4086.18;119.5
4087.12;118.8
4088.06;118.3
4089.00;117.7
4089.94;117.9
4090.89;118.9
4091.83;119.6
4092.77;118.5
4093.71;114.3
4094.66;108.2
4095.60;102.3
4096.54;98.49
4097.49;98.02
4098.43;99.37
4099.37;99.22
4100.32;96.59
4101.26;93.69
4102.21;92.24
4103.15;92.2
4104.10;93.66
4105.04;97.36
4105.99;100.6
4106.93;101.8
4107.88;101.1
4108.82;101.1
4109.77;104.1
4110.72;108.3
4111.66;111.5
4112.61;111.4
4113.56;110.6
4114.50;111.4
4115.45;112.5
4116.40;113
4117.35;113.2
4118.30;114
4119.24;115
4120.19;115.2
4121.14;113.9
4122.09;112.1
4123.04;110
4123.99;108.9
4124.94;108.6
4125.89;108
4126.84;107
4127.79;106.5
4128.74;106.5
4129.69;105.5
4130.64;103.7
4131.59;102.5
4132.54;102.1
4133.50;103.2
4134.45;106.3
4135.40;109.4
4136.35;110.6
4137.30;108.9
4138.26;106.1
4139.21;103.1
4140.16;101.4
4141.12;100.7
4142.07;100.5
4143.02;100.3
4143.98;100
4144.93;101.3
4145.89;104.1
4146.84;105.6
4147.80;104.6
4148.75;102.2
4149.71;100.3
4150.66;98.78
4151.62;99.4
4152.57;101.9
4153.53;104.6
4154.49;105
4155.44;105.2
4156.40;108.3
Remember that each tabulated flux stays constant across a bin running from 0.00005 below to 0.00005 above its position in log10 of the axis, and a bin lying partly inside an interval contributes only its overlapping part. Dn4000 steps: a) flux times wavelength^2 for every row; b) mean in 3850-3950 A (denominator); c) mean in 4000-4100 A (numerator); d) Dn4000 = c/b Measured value 1.92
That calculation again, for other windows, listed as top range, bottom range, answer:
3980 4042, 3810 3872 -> 2.40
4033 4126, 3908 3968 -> 1.86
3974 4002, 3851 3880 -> 1.90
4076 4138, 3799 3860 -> 2.49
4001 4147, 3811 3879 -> 2.48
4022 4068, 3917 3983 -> 1.85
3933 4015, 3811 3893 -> 1.63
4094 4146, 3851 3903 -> 2.00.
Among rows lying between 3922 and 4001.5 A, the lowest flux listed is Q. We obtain 27.12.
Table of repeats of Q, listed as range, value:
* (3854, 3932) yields 35.53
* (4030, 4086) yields 94.24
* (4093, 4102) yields 93.69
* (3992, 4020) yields 97.95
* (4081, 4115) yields 92.2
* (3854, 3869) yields 43.37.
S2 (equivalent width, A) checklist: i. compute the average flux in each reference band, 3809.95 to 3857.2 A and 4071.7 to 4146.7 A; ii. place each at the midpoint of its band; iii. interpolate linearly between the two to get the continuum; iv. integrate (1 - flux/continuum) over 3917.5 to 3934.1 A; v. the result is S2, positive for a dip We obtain 3.1 A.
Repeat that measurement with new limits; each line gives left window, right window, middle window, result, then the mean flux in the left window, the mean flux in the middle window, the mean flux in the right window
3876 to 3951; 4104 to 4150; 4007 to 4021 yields -4.6 A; 64.1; 112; 106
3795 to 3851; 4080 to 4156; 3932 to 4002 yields 6.5 A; 50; 71.1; 107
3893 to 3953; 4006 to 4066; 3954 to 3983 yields 7.1 A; 66.3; 62.8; 108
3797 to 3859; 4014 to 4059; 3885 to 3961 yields 9.6 A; 49.8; 66.6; 109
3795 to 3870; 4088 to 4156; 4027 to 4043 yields -2.9 A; 50.4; 105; 106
